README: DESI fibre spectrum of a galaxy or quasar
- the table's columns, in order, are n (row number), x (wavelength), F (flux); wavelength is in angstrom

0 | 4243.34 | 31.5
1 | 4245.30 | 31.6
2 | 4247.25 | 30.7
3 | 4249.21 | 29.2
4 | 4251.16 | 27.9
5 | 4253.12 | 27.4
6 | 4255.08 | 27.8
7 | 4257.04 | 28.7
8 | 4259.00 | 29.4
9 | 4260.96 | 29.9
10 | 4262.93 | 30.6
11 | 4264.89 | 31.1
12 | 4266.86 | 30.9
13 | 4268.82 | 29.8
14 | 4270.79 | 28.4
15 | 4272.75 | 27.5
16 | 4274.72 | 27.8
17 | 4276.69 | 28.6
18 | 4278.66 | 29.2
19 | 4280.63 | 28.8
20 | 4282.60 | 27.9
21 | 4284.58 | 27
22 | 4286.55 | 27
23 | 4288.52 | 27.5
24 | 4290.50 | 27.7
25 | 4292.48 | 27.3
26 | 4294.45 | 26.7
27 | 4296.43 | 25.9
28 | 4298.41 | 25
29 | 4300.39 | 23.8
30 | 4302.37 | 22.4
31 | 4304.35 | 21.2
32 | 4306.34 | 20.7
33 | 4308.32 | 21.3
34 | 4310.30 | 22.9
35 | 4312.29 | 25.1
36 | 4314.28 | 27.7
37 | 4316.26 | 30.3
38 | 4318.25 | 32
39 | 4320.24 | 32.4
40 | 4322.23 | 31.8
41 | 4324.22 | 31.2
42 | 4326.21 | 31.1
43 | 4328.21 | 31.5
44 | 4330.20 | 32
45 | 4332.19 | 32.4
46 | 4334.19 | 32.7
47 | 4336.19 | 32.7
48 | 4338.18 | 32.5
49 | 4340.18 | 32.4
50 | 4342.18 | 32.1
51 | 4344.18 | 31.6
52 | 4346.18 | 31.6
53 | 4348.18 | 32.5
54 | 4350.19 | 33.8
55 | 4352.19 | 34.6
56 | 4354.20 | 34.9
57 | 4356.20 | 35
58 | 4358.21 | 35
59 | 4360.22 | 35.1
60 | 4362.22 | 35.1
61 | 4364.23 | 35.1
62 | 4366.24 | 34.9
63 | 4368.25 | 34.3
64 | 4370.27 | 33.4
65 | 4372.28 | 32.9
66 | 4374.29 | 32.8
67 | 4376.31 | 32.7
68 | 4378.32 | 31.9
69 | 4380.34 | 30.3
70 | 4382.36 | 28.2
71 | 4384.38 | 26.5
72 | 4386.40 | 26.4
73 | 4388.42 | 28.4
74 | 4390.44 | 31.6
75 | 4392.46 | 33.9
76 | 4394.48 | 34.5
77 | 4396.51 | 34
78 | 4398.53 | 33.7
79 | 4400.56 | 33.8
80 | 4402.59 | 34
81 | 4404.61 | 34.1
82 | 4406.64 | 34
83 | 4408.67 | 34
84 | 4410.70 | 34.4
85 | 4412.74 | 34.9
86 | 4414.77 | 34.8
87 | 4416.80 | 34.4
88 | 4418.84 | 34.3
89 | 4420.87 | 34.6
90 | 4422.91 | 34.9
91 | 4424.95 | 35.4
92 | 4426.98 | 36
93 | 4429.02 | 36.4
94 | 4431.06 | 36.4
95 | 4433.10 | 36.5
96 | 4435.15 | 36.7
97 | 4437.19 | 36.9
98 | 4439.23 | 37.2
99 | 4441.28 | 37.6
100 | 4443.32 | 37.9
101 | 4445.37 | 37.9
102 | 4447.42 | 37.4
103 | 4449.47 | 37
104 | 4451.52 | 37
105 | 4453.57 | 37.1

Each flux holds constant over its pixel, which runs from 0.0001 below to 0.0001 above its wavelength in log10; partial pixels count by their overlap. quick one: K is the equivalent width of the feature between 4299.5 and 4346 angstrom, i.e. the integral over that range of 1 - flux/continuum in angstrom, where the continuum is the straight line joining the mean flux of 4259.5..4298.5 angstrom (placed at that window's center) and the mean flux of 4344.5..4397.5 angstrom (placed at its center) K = 2.3 angstrom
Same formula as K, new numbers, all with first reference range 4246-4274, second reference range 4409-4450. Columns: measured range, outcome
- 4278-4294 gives 1.35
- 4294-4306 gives 2.71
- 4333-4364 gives -0.64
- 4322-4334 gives 0.09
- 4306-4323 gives 2.24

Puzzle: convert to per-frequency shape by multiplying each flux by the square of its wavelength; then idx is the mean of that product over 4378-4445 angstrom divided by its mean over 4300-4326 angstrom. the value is 1.34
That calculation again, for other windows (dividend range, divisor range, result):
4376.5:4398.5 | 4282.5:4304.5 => 1.24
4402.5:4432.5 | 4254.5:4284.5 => 1.29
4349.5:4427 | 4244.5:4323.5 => 1.26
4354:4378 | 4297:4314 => 1.52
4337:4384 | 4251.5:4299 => 1.22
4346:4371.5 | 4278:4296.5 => 1.29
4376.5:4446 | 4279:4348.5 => 1.25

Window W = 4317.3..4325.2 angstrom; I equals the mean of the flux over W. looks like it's 31.9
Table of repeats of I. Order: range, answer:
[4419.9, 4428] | 35.2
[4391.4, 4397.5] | 34.1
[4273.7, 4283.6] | 28.4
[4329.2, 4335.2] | 32.4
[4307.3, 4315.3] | 24.3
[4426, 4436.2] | 36.4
